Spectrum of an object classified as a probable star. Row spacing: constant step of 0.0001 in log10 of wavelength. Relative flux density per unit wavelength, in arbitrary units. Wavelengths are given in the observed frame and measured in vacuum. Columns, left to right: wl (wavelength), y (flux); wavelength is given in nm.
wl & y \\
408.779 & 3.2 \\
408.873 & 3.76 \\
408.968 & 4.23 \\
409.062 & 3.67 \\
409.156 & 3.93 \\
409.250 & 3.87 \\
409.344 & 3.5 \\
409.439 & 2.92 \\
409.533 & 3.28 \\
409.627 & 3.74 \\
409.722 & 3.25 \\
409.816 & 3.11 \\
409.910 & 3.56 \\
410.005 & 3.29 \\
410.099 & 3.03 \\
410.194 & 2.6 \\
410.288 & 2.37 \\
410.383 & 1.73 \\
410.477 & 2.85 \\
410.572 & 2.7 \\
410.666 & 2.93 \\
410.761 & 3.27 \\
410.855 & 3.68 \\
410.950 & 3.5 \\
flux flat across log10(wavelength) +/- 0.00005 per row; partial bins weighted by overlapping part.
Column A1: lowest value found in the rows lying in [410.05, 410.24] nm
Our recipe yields 2.6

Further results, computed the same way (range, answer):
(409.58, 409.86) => 3.11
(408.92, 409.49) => 2.92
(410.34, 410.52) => 1.73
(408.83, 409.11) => 3.67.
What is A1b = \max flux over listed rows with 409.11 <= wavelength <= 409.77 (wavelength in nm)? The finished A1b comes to 3.93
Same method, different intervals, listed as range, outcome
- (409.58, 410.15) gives 3.74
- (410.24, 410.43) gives 2.37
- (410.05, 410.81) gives 3.27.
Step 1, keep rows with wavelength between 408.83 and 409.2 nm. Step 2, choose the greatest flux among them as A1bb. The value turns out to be 4.23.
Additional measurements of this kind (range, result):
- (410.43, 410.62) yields 2.85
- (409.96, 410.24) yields 3.29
